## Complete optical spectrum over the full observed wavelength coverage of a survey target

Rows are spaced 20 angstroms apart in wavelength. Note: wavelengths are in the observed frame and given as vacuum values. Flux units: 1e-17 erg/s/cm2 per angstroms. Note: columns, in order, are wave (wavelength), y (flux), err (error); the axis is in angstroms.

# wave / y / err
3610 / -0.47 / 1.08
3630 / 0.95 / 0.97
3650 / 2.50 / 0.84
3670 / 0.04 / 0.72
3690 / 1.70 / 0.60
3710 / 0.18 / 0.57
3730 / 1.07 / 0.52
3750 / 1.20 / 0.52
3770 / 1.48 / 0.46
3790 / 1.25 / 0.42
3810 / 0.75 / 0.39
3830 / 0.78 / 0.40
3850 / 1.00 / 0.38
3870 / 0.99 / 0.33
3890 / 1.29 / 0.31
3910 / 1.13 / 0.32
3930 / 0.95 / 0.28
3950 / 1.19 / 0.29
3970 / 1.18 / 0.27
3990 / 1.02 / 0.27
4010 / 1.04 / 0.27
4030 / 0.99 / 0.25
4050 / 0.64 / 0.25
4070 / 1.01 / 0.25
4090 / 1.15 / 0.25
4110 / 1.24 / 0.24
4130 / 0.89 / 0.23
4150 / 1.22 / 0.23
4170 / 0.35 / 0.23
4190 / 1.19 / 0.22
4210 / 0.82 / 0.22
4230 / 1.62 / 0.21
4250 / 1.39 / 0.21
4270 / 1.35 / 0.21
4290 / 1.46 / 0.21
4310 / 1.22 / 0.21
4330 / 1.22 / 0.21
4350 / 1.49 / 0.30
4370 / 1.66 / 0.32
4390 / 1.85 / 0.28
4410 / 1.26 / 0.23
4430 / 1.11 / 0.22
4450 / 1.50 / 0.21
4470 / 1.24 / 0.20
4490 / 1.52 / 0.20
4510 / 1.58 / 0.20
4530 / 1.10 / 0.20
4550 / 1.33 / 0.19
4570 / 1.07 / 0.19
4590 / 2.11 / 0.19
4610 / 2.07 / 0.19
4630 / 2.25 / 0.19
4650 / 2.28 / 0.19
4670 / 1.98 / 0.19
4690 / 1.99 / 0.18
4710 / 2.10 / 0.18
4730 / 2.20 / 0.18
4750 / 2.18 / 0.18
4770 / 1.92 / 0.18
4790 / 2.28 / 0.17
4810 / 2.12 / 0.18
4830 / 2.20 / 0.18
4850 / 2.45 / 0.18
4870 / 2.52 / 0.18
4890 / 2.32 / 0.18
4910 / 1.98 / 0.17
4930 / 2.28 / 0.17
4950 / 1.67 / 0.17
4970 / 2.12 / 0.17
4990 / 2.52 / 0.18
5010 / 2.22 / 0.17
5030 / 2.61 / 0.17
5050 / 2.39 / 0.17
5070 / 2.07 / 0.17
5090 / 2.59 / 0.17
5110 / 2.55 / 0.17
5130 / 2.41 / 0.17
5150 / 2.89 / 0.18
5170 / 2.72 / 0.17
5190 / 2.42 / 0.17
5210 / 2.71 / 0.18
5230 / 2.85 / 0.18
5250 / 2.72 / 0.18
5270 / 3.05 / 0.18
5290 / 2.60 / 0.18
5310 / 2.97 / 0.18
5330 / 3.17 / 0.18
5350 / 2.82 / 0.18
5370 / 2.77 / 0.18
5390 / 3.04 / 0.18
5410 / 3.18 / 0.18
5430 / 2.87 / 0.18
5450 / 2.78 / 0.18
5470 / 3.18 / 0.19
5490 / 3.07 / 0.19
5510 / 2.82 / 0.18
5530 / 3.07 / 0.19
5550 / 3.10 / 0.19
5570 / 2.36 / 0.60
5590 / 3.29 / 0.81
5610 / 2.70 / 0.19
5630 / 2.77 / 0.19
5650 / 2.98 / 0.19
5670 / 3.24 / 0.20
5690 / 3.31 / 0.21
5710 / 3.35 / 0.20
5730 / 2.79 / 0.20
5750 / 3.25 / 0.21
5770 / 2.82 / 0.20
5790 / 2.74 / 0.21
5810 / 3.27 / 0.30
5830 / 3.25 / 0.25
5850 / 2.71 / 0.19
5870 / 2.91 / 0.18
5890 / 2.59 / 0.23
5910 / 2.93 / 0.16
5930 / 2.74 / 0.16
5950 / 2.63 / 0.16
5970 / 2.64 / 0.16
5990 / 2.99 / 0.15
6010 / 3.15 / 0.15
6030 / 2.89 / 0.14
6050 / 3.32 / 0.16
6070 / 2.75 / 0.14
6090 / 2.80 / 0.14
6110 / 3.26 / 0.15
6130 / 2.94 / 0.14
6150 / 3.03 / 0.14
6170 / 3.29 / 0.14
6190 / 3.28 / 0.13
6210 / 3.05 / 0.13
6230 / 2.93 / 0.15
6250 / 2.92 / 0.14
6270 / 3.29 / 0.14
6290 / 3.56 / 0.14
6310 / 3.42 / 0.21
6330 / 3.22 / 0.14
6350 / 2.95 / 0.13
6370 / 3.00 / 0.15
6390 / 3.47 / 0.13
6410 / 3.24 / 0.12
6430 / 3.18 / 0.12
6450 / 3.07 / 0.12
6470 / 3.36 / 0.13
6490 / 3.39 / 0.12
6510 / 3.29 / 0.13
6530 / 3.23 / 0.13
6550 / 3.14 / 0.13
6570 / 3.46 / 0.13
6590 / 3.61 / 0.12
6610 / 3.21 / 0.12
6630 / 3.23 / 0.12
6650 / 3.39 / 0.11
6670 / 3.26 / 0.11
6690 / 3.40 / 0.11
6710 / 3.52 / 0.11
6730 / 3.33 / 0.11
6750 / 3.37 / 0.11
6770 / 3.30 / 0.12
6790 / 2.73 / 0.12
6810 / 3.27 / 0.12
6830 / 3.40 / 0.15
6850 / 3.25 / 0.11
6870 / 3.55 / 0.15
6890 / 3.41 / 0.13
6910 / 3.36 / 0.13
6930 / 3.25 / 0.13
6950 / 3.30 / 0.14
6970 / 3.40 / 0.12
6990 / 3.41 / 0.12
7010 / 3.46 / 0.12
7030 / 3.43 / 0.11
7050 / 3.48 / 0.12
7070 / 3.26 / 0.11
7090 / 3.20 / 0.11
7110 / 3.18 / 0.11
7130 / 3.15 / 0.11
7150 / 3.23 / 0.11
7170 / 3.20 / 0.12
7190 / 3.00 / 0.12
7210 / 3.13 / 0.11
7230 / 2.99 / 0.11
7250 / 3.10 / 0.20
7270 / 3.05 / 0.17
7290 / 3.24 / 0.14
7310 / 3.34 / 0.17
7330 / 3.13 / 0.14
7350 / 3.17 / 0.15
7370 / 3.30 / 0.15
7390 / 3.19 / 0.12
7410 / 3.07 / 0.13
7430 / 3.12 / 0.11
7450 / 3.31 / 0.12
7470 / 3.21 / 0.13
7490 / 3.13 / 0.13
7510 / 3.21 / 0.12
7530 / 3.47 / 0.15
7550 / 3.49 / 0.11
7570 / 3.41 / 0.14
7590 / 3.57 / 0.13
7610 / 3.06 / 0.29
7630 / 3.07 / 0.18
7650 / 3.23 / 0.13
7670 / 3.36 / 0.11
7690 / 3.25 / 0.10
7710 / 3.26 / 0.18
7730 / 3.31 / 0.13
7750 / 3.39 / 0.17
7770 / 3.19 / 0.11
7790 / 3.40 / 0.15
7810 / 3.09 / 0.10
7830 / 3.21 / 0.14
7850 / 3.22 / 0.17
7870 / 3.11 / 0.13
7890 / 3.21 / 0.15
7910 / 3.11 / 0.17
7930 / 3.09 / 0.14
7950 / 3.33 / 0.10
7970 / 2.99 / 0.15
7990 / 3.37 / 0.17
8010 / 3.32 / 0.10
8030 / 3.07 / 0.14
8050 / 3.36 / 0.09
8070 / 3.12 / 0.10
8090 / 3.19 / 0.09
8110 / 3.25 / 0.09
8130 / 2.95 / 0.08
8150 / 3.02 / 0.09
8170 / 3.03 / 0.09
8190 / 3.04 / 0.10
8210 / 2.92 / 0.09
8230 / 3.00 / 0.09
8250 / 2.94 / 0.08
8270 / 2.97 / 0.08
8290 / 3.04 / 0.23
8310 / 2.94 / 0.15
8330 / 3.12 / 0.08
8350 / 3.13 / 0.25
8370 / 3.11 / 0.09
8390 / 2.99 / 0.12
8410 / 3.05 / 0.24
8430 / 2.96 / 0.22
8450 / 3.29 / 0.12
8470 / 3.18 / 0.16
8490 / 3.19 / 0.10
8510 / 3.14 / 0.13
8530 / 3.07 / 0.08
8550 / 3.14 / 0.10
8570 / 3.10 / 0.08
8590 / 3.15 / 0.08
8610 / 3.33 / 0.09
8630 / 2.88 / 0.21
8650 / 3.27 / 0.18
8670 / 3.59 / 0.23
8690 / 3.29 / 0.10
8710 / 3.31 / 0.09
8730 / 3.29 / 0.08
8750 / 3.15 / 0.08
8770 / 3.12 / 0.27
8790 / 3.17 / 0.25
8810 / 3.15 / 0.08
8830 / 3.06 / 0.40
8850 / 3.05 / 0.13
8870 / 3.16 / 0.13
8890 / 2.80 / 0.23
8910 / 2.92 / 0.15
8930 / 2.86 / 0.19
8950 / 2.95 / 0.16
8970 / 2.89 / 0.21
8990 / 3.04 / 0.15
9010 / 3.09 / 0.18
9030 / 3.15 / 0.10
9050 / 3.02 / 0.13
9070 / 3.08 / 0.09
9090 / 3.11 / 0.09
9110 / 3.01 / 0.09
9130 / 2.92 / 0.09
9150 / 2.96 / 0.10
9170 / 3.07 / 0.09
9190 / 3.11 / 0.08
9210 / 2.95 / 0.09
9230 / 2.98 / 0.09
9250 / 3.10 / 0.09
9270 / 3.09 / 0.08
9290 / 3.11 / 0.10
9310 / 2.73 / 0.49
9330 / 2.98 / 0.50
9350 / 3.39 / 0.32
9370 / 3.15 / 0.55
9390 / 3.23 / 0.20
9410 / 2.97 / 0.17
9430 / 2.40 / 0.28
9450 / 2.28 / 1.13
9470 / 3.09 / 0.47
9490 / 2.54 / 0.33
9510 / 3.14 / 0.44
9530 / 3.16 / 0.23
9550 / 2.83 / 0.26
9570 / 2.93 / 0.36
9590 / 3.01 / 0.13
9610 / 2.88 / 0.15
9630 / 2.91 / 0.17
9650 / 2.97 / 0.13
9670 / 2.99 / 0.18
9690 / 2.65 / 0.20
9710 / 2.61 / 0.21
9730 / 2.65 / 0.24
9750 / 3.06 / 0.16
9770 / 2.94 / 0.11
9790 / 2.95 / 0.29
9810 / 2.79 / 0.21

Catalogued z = 0.151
